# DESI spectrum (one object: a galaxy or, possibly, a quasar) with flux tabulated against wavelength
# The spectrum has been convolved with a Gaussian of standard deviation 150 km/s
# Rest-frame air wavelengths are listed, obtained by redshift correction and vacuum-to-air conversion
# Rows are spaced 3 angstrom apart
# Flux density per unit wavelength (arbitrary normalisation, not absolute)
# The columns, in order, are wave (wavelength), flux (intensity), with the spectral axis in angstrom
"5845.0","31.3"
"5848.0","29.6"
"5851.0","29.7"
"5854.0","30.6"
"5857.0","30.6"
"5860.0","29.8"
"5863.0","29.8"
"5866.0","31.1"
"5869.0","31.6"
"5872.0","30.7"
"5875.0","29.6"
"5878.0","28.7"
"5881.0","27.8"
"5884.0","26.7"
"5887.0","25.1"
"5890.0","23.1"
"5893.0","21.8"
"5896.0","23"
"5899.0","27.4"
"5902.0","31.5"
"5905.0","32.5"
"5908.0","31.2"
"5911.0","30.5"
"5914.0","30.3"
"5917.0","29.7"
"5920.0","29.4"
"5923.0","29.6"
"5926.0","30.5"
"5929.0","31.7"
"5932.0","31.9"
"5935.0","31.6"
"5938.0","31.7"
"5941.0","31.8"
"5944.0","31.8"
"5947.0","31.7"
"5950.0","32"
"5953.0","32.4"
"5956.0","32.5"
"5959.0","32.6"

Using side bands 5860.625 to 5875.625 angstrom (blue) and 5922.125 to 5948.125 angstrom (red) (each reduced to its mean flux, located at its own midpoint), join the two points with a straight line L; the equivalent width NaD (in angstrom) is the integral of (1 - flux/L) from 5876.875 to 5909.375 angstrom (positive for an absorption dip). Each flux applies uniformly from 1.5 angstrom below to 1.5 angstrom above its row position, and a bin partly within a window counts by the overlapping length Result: 4.0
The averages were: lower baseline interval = 30.6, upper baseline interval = 31.4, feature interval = 27.1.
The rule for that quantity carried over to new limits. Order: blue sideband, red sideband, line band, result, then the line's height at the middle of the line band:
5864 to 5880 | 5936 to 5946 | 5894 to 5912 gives 1.1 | 30.9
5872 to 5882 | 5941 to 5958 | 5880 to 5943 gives 3.1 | 30.5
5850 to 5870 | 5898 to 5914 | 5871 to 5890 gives 1.8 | 30.6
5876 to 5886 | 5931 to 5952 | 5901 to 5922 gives -0.7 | 29.8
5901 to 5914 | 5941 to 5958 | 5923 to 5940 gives 0.2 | 31.7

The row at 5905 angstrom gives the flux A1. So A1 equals 32.5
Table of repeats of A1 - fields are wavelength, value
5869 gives 31.6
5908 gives 31.2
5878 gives 28.7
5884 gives 26.7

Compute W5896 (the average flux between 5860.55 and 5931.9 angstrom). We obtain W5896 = 28.9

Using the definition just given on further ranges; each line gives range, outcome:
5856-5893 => 28.4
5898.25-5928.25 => 30.4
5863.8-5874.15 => 30.9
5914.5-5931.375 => 30.3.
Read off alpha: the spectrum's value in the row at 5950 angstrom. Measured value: 32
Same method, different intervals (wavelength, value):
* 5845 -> 31.3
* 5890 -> 23.1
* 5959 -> 32.6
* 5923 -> 29.6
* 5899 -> 27.4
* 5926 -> 30.5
